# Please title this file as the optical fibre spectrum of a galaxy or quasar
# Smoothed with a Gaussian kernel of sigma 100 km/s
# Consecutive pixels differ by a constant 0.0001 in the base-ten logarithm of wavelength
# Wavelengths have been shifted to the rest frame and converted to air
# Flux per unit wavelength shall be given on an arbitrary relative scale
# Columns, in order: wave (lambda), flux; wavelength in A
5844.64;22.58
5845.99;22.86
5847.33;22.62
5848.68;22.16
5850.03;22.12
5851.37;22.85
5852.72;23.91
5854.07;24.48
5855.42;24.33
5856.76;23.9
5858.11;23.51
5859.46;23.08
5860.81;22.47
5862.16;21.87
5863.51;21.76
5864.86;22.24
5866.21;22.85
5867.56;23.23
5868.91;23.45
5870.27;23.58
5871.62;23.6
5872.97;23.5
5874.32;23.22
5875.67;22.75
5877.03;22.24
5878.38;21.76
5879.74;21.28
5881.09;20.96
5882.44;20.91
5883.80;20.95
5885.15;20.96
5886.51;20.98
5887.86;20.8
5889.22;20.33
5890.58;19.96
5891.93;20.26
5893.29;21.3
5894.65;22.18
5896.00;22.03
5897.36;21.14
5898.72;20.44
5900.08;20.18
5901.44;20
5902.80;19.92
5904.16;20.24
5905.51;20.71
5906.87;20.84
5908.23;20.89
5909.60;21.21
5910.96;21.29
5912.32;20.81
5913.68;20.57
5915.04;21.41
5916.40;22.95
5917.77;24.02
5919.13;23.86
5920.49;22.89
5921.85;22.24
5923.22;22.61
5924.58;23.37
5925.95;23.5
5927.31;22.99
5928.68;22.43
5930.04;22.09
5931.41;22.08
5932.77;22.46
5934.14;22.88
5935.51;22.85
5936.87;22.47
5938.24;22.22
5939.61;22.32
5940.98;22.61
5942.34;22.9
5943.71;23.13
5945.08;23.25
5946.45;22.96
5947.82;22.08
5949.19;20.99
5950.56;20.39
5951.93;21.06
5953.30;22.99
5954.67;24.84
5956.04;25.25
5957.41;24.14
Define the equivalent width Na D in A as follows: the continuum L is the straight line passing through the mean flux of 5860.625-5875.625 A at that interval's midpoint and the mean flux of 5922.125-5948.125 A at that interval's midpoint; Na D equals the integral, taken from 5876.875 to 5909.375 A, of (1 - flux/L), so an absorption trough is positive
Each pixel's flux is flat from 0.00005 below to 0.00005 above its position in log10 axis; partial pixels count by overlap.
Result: 2.8 A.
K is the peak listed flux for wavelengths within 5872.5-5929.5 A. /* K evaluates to 24.02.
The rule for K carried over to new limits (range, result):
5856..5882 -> 23.9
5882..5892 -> 20.98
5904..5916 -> 21.41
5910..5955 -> 24.84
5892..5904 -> 22.18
